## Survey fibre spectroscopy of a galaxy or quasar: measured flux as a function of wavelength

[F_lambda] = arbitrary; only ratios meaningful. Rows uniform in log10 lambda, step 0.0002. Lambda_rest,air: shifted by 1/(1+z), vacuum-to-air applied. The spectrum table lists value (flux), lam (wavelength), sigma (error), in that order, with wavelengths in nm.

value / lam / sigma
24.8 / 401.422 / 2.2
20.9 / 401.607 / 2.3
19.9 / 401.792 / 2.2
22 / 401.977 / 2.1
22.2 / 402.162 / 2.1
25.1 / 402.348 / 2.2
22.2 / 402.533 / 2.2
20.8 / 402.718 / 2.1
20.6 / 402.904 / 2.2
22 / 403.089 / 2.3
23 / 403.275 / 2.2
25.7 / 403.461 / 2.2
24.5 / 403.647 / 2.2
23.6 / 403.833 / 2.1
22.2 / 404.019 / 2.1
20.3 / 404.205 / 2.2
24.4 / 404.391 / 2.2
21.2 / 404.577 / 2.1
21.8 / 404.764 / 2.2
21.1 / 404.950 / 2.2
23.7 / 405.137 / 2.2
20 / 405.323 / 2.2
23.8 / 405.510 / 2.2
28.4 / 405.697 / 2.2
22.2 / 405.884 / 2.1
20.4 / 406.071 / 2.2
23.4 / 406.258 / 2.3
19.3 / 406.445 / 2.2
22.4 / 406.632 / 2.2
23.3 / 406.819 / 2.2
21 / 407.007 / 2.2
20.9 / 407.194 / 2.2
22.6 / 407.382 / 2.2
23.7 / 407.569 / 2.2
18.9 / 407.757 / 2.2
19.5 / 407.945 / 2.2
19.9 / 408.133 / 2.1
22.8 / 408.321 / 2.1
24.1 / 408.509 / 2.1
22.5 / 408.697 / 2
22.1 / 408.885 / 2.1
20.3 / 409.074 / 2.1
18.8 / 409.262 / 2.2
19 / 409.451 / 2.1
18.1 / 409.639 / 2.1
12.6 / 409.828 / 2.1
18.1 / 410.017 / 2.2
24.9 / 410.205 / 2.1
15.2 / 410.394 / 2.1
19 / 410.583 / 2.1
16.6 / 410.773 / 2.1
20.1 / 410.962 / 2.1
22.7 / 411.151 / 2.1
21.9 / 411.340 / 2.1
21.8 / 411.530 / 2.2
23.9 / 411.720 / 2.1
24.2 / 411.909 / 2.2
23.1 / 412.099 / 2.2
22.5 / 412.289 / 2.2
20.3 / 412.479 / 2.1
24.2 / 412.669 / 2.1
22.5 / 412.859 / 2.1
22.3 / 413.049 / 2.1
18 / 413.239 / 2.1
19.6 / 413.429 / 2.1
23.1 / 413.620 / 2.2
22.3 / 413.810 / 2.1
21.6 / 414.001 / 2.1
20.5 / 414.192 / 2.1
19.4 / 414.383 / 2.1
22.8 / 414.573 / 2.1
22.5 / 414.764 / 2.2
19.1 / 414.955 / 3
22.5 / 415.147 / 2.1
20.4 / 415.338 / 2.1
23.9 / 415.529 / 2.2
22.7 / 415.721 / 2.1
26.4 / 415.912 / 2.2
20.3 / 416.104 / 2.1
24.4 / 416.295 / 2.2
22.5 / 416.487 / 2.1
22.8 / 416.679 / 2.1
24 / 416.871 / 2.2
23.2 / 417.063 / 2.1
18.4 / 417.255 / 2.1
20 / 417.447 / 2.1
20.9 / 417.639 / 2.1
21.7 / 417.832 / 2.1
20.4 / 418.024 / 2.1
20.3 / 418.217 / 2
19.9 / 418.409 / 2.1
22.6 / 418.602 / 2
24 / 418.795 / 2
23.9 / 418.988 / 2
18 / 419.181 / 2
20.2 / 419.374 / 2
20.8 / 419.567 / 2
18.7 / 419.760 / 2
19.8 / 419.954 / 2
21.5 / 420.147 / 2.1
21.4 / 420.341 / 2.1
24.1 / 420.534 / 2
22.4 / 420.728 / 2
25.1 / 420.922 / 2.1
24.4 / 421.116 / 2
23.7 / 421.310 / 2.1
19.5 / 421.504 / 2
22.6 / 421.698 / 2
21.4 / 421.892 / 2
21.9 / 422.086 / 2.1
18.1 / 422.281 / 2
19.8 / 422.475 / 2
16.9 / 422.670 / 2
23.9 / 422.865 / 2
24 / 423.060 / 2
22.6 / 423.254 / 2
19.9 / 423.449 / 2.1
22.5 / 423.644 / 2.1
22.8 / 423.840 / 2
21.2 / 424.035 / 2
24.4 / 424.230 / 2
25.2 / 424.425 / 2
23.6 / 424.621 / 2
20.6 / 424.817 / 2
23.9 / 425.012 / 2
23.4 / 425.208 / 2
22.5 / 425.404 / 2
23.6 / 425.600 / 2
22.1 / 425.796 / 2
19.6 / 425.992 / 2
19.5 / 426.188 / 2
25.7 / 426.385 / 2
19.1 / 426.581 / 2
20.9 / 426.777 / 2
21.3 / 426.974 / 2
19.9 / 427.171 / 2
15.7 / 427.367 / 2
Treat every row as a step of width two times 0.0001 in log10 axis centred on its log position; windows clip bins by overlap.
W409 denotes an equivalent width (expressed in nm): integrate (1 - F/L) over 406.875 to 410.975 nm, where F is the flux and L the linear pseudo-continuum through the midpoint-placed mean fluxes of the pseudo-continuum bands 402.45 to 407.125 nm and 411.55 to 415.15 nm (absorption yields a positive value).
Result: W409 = 0.385 nm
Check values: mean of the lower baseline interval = 22.4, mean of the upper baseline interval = 21.8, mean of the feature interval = 20.1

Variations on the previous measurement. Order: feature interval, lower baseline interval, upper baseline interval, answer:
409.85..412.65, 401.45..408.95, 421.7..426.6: 0.159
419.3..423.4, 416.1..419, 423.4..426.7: 0.101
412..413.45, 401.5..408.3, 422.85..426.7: 0.039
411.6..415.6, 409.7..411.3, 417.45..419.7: -0.448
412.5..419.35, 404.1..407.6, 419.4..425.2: 0.116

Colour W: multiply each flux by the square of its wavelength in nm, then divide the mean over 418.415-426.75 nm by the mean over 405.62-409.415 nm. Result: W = 1.08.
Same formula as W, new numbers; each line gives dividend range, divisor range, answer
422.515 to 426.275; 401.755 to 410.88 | 1.13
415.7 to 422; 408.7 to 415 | 1.09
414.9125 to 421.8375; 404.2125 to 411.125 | 1.10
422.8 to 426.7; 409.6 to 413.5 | 1.16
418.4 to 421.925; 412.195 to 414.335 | 1.05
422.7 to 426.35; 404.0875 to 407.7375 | 1.10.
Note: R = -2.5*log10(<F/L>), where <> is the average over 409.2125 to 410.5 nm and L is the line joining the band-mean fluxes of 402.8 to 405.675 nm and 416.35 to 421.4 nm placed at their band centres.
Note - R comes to 0.227 mag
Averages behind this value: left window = 22.7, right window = 21.7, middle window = 18.1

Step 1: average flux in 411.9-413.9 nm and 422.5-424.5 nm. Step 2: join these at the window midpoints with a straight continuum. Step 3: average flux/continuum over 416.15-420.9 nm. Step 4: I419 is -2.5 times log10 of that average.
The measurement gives 0.03 mag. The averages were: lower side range 21.9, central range 21.5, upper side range 22.2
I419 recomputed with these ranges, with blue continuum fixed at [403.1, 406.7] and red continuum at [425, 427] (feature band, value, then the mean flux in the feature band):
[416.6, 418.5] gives 0.05 mag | 21.2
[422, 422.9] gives 0.11 mag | 19.8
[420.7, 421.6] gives -0.05 mag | 23.1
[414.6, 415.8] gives 0.02 mag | 21.9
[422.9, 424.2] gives -0.02 mag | 22.4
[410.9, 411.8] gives 0.02 mag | 22.1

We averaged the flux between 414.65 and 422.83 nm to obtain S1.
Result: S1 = 21.6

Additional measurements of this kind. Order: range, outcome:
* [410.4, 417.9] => 21.7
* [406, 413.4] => 20.9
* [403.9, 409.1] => 22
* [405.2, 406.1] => 23.2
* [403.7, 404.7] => 22.4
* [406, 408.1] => 21.4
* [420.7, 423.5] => 21.8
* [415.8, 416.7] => 23.3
